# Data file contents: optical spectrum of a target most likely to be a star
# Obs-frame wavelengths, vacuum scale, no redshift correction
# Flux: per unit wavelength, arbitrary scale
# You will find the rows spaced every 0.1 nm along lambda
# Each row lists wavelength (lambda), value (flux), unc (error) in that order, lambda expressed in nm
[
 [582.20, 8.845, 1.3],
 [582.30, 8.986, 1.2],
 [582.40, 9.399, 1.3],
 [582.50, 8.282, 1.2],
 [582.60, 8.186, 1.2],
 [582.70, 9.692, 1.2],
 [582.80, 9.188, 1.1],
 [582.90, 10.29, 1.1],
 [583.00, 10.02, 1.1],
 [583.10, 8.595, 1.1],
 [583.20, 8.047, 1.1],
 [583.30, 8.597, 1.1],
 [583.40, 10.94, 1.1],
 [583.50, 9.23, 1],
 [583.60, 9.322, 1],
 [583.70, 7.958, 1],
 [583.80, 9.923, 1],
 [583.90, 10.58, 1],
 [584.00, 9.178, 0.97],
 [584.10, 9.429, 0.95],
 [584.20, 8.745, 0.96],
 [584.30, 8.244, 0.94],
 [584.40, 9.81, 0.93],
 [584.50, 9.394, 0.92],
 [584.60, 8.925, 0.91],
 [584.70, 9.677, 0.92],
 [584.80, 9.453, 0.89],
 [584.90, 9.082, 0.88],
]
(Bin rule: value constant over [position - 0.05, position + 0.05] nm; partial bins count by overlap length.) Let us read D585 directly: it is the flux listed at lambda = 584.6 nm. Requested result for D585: 8.925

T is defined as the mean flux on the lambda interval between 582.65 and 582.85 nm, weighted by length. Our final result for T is 9.44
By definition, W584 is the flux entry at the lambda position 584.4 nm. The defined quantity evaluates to 9.81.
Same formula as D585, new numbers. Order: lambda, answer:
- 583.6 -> 9.322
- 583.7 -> 7.958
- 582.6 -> 8.186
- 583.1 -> 8.595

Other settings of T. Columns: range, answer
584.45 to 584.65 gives 9.16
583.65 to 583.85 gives 8.94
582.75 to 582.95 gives 9.74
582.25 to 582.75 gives 8.91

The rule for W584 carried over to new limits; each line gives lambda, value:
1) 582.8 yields 9.188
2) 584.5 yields 9.394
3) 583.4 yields 10.94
